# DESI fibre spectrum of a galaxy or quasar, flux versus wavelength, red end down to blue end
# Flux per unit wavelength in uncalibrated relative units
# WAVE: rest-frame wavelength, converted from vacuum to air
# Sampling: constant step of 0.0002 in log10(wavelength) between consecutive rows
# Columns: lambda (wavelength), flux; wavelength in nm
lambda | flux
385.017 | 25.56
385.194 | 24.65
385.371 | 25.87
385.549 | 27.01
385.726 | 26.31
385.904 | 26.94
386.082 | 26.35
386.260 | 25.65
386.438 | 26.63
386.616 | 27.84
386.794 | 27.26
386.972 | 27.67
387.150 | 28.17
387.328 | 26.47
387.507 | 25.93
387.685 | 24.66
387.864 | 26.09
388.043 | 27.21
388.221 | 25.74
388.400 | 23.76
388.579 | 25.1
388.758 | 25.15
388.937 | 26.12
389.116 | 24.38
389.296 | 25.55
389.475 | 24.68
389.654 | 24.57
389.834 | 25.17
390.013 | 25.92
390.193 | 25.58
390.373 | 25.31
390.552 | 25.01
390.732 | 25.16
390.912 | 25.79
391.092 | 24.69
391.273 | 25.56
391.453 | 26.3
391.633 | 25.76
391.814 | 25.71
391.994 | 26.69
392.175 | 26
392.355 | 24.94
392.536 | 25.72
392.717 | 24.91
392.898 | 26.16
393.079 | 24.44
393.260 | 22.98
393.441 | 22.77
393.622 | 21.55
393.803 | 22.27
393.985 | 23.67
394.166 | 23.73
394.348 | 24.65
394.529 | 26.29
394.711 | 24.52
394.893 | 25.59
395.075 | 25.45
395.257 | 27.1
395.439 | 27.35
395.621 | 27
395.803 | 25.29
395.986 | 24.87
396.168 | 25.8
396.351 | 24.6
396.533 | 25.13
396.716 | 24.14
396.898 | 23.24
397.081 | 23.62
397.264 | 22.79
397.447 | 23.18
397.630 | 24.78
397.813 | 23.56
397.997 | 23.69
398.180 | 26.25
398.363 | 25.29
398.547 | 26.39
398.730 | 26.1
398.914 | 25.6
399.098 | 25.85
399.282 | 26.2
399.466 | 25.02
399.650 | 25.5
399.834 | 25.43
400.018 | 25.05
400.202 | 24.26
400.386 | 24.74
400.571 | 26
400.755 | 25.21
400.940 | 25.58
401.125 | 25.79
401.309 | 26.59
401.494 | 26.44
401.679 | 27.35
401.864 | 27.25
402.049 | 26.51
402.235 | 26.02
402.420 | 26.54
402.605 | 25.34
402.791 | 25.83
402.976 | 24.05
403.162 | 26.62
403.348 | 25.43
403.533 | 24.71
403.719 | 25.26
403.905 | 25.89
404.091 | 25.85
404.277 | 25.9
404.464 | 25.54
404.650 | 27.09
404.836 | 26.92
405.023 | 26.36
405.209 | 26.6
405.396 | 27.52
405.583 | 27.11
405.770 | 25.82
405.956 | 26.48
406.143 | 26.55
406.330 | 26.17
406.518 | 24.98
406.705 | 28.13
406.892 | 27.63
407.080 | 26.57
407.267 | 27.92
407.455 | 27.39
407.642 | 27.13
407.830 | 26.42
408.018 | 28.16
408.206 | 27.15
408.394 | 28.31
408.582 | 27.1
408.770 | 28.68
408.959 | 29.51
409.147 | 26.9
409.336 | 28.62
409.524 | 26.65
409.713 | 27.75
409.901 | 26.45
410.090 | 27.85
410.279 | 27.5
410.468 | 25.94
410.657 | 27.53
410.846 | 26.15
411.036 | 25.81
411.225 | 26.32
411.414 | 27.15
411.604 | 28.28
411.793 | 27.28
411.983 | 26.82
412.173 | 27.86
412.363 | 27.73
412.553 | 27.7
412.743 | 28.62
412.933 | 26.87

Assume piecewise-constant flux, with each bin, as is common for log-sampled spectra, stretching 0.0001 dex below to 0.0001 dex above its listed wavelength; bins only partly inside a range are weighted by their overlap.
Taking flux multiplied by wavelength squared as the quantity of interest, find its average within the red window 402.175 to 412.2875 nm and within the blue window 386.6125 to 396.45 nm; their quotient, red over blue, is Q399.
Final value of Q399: 1.14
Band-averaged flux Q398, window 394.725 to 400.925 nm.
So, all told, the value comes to 25.2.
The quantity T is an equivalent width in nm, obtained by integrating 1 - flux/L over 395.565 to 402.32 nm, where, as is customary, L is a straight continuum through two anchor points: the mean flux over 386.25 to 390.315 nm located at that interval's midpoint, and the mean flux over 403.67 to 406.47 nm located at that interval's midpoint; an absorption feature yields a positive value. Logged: 0.225 nm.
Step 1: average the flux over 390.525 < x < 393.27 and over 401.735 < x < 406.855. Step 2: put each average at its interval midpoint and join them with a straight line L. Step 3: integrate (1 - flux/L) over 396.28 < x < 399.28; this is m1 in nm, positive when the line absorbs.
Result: 0.13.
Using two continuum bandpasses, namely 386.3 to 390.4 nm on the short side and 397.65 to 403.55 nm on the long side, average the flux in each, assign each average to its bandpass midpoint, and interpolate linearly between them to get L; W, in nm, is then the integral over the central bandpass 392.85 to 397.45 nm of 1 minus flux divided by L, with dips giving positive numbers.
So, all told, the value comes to 0.21 nm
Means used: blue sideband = 25.9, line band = 24.6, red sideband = 25.6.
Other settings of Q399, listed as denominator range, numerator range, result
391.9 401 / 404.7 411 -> 1.15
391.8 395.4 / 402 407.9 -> 1.12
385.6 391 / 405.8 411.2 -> 1.16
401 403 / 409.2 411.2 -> 1.07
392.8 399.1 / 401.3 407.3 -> 1.11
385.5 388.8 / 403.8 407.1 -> 1.10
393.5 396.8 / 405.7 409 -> 1.16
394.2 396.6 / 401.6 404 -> 1.05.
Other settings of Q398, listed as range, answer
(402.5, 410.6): 26.7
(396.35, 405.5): 25.5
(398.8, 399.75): 25.6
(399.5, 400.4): 25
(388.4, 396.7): 25.1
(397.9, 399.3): 25.6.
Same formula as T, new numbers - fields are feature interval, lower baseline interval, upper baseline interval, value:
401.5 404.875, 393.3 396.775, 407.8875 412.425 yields 0.02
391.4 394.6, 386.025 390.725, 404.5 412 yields 0.18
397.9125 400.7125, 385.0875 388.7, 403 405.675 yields 0.08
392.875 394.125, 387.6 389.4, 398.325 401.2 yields 0.11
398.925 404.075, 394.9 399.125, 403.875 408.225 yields 0.04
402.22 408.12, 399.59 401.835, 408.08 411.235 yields 0.03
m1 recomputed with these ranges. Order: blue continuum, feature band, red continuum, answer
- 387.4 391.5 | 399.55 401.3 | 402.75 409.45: 0.06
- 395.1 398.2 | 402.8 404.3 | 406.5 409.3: 0.06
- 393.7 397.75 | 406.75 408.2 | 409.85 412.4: -0.05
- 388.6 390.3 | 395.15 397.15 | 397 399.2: -0.03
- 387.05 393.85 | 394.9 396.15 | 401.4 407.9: -0.02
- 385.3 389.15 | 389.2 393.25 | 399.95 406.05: 0.12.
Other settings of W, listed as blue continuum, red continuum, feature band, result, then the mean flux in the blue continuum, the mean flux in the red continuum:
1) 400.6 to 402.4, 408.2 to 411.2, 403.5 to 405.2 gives 0.04 nm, 26.3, 27.3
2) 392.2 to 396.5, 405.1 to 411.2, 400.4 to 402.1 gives -0.01 nm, 24.9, 27.1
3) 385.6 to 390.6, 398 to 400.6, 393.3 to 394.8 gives 0.12 nm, 25.9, 25.5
